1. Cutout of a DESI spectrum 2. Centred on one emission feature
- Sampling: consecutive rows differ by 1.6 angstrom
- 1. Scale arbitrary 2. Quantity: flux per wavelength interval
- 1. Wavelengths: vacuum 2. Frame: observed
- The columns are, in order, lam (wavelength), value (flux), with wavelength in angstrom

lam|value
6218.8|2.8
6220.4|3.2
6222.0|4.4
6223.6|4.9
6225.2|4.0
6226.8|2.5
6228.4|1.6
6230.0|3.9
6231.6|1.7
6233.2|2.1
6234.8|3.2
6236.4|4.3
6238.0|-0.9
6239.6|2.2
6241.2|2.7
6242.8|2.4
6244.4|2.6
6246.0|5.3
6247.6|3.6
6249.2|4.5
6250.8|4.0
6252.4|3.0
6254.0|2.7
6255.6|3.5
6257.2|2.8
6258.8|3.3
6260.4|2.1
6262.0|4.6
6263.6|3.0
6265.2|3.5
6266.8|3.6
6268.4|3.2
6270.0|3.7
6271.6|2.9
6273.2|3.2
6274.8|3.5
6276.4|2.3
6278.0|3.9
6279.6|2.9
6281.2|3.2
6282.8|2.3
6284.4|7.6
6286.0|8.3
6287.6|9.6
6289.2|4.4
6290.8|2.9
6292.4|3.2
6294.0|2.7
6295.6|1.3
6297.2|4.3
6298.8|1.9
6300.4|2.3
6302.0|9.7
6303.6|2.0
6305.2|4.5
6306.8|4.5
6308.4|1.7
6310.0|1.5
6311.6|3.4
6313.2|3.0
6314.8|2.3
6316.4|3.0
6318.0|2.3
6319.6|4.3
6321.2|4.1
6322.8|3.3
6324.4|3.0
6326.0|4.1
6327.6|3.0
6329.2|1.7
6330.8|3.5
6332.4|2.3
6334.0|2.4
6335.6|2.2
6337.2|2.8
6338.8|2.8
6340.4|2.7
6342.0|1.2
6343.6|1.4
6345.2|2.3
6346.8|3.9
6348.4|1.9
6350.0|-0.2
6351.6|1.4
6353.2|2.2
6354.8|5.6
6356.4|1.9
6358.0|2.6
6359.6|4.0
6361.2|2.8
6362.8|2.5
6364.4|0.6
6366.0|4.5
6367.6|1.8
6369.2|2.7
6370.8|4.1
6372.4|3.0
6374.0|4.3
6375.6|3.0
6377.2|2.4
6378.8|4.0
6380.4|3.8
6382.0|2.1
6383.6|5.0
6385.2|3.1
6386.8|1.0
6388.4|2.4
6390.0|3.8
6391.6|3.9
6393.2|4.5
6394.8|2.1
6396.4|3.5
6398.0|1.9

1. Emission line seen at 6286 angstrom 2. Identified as H-beta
